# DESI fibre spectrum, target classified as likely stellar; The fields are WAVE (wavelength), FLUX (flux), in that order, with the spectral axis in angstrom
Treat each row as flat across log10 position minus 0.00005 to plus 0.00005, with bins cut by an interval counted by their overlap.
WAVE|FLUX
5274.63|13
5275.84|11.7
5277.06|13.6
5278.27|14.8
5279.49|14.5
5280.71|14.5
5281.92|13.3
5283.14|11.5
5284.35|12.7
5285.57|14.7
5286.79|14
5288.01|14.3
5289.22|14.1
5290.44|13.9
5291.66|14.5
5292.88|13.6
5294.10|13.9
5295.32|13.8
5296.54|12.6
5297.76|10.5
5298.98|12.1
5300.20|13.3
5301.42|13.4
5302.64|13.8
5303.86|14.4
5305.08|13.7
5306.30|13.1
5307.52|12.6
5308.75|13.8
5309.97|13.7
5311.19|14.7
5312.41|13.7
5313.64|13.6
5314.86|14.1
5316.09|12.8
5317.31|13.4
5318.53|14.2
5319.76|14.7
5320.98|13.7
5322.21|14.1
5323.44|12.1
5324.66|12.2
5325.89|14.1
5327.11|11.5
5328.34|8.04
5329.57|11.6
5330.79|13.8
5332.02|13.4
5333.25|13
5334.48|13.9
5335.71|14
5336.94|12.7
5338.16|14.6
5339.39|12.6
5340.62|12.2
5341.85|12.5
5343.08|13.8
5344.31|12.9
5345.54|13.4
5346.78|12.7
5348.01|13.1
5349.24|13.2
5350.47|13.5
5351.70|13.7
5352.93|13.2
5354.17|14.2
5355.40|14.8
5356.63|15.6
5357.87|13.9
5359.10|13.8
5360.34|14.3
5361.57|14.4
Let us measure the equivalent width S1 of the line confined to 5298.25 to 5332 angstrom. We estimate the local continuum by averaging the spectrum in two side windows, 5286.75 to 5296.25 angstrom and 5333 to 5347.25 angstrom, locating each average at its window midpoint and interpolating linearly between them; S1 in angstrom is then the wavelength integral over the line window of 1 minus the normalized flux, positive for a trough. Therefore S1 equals 1.01 angstrom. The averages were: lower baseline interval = 14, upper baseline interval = 13.2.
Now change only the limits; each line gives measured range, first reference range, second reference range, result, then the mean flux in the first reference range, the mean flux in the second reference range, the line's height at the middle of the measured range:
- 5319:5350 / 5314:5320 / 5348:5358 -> 2.0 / 13.8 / 14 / 13.9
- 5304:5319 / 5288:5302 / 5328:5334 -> -1.0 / 13.3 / 12.2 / 12.8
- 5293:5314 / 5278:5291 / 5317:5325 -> 0.5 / 13.8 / 13.5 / 13.7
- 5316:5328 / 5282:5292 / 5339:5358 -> 0.3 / 13.7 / 13.5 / 13.5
